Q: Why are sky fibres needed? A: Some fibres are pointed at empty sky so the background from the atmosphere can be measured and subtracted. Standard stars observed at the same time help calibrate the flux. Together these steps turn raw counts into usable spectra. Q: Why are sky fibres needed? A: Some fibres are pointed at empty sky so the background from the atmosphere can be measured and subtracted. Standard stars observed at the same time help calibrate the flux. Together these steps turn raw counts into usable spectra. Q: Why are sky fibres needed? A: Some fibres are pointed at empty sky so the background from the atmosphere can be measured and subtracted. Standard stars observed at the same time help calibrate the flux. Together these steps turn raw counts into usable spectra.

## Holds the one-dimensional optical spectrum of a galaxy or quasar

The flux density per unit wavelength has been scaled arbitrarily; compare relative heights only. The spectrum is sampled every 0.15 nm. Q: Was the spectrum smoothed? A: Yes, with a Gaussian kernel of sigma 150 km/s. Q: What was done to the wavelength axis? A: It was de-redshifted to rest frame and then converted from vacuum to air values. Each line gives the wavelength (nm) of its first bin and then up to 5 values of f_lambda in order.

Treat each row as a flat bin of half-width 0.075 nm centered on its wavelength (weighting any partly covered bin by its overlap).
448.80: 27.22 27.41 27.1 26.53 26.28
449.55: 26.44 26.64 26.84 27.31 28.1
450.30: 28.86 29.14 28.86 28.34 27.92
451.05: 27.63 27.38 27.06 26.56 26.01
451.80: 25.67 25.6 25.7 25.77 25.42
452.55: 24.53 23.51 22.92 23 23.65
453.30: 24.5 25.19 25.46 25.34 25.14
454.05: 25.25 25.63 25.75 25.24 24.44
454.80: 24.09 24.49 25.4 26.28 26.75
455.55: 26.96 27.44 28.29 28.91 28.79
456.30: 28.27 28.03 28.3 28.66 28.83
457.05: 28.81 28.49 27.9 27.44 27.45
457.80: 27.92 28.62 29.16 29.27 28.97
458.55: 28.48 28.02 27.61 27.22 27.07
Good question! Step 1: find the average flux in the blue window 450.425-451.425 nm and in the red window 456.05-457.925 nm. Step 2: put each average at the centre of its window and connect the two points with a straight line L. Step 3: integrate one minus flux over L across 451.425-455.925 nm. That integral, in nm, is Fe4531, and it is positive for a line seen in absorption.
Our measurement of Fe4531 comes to 0.45 nm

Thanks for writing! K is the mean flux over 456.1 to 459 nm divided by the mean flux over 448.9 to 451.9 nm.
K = 1.04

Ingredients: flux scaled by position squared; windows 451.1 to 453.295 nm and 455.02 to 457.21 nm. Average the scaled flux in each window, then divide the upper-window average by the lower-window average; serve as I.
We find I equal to 1.1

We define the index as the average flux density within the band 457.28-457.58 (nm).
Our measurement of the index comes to 27.7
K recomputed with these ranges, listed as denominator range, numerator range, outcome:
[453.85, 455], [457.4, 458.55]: 1.14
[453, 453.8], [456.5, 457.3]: 1.16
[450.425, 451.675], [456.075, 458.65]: 1.03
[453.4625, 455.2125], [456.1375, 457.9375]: 1.12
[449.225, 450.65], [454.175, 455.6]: 0.93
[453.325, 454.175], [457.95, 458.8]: 1.14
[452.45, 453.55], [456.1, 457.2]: 1.19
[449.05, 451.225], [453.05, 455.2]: 0.91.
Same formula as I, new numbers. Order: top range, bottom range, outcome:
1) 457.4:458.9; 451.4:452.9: 1.15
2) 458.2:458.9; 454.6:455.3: 1.16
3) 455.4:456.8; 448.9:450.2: 1.07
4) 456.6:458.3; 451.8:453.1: 1.18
